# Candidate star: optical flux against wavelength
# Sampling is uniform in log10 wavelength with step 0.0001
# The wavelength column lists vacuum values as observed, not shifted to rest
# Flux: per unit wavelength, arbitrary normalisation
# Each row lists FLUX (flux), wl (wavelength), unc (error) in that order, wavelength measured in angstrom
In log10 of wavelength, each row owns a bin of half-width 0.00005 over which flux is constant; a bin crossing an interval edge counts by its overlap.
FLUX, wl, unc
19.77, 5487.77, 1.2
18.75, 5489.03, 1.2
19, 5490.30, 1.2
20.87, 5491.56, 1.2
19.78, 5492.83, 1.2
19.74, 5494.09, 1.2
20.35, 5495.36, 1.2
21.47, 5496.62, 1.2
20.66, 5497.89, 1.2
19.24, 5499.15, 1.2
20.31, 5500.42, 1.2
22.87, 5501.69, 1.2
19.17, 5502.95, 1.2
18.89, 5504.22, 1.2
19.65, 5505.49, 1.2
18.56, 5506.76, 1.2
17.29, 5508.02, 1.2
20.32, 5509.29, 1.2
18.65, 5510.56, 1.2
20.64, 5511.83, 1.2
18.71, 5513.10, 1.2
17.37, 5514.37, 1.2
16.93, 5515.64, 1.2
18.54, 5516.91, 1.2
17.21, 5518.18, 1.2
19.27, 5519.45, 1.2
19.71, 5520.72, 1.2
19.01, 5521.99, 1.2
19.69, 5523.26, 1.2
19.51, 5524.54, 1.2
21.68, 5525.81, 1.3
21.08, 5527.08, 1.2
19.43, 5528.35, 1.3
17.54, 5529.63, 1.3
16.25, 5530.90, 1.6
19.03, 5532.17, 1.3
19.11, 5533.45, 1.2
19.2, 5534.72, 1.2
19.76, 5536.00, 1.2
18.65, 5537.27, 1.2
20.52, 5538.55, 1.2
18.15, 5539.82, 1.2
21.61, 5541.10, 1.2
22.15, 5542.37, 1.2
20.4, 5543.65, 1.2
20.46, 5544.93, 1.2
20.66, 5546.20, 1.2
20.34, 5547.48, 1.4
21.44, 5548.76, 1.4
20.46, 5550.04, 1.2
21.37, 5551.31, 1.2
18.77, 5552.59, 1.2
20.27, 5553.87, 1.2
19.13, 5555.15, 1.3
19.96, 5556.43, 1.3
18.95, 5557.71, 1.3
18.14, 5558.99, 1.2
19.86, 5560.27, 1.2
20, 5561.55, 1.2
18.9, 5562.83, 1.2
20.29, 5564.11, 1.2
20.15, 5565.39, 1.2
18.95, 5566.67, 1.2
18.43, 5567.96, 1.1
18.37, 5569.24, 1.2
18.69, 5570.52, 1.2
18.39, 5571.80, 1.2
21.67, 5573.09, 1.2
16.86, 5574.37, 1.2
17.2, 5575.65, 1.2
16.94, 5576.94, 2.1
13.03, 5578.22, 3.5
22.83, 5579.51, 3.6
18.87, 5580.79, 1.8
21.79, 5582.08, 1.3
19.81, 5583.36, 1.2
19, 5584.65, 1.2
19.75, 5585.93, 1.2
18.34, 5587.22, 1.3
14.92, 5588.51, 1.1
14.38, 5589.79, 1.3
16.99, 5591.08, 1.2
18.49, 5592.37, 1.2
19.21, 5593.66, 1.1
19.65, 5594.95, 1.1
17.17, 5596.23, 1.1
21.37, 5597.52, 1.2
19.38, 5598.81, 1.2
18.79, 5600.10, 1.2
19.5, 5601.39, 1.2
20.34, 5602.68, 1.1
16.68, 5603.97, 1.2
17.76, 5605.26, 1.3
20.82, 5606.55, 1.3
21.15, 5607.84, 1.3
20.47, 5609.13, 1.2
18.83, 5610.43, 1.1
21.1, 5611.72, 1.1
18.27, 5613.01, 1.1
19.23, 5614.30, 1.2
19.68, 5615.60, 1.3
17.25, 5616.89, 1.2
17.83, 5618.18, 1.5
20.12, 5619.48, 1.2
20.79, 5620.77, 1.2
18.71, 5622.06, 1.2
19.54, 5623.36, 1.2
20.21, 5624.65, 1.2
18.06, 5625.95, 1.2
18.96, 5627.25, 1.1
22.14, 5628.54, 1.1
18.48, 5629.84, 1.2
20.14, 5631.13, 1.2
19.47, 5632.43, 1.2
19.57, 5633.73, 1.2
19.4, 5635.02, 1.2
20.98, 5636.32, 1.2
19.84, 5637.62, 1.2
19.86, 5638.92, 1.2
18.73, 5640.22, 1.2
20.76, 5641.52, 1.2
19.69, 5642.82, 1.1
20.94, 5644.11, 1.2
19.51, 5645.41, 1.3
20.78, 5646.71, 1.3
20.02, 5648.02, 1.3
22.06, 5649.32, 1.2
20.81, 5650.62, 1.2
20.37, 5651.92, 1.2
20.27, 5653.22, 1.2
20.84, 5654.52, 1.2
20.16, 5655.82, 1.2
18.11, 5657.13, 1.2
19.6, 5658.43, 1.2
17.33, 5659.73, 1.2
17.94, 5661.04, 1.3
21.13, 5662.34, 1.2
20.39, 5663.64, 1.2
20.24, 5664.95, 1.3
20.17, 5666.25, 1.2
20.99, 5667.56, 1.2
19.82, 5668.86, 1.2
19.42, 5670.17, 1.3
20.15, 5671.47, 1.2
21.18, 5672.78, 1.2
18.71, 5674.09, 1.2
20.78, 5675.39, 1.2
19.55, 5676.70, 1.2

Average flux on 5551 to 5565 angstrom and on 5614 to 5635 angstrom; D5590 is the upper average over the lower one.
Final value 0.99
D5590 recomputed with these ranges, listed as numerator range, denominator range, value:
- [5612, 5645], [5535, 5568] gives 0.98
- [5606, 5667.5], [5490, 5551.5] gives 1.01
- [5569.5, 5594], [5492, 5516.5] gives 0.94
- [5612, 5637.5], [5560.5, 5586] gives 1.02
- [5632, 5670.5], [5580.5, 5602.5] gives 1.07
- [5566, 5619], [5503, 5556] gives 0.96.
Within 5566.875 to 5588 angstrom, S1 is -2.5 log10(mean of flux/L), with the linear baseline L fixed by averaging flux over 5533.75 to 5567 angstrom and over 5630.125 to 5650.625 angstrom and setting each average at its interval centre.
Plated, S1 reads 0.07 mag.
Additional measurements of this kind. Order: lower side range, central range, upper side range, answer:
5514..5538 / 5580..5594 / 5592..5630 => 0.05 mag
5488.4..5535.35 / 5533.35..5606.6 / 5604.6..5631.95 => 0.01 mag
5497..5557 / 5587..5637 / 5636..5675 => 0.04 mag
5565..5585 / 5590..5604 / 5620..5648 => 0.02 mag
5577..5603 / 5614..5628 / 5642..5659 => 0.02 mag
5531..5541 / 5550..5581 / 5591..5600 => 0.00 mag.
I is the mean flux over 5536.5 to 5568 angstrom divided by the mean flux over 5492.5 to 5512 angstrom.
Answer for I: 1.01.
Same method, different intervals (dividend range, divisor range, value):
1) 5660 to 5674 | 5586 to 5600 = 1.11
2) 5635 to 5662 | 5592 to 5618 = 1.04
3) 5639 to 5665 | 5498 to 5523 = 1.04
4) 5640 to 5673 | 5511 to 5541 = 1.05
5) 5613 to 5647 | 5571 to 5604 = 1.06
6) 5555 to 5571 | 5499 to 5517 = 1.00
